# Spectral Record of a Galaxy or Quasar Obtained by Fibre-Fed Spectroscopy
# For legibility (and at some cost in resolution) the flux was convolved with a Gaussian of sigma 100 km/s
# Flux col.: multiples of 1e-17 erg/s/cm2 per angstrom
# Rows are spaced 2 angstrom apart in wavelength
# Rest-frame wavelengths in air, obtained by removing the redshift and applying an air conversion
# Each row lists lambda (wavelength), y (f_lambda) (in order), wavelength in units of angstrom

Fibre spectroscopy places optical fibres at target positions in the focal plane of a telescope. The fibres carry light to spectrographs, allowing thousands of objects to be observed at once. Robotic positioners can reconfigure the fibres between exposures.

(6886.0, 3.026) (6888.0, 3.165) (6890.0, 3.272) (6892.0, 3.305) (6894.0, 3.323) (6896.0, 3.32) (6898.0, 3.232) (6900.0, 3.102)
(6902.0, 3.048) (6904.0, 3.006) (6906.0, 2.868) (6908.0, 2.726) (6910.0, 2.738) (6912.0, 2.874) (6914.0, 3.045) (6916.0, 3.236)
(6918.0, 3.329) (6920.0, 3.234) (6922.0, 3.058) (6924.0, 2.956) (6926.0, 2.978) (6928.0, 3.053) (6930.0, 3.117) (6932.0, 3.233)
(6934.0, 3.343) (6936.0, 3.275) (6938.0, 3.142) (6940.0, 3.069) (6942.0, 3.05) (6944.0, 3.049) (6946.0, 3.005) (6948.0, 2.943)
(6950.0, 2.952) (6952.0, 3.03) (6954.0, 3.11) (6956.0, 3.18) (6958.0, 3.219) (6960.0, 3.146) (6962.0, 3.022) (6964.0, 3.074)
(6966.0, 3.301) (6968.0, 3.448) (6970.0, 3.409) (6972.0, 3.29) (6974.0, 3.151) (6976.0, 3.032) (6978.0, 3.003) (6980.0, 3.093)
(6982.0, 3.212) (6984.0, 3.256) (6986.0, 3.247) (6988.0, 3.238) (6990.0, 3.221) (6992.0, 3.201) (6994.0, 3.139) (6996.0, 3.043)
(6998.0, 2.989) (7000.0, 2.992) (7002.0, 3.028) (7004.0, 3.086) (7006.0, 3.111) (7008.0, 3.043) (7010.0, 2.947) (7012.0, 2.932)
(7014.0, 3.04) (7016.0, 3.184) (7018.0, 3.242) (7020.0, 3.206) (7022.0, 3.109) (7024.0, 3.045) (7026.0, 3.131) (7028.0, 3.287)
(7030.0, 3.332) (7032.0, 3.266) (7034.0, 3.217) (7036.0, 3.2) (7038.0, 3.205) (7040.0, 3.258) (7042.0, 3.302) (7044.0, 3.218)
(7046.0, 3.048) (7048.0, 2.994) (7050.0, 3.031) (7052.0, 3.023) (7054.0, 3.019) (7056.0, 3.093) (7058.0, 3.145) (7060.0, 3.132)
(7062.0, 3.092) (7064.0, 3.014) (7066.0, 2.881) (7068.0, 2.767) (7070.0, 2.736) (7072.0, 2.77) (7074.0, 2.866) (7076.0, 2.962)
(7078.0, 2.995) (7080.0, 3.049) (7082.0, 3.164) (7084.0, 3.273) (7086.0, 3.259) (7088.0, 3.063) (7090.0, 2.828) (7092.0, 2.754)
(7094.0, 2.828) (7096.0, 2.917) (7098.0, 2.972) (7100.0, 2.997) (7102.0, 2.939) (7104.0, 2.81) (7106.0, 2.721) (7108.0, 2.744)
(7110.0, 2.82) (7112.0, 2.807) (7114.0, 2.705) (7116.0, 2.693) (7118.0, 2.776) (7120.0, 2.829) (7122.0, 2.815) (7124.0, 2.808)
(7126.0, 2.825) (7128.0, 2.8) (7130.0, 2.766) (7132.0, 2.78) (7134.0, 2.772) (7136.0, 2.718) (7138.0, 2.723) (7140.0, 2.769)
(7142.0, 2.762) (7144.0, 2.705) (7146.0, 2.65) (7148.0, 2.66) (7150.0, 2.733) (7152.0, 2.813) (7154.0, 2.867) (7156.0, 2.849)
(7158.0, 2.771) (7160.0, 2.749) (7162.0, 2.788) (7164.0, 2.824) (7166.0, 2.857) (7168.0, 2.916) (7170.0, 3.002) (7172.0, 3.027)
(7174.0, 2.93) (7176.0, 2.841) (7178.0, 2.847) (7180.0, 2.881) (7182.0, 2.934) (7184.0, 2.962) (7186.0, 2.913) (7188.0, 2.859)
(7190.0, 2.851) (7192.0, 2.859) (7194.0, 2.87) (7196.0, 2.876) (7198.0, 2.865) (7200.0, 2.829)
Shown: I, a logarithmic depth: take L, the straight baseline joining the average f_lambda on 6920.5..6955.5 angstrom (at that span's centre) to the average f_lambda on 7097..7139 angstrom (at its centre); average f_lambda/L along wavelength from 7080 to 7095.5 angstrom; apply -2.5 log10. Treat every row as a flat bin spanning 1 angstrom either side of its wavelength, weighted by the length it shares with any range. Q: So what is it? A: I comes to -0.06 mag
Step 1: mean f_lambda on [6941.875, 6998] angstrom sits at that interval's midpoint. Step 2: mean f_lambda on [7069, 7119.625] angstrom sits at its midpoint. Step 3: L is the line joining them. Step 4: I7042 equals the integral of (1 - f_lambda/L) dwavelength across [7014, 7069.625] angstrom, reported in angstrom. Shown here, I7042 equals -2.2 angstrom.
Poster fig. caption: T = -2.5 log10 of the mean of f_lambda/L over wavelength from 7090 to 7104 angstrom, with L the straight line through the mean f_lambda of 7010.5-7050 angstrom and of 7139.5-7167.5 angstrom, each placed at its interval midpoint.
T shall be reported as 0.02 mag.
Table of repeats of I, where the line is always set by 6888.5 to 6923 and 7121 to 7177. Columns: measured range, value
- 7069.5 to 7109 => -0.021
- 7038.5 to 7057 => -0.066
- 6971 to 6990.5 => -0.057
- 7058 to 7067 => -0.048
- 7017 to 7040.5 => -0.090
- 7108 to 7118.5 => 0.035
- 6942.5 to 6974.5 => -0.038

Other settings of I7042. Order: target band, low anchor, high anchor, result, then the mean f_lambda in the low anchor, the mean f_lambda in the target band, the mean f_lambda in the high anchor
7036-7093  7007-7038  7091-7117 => -1.1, 3.15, 3.04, 2.82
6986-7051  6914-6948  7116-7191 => -2.8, 3.12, 3.14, 2.82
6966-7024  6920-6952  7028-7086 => -1.1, 3.08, 3.14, 3.08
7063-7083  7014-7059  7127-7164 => 0.7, 3.16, 2.92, 2.76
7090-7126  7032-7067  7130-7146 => 0.6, 3.11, 2.82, 2.74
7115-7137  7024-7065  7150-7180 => 1.3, 3.15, 2.78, 2.86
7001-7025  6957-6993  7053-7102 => 0.3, 3.2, 3.08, 2.98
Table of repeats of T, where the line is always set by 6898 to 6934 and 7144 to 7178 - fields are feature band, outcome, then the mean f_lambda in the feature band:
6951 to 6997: -0.06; 3.18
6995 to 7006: -0.02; 3.04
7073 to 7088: -0.07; 3.08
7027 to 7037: -0.11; 3.26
